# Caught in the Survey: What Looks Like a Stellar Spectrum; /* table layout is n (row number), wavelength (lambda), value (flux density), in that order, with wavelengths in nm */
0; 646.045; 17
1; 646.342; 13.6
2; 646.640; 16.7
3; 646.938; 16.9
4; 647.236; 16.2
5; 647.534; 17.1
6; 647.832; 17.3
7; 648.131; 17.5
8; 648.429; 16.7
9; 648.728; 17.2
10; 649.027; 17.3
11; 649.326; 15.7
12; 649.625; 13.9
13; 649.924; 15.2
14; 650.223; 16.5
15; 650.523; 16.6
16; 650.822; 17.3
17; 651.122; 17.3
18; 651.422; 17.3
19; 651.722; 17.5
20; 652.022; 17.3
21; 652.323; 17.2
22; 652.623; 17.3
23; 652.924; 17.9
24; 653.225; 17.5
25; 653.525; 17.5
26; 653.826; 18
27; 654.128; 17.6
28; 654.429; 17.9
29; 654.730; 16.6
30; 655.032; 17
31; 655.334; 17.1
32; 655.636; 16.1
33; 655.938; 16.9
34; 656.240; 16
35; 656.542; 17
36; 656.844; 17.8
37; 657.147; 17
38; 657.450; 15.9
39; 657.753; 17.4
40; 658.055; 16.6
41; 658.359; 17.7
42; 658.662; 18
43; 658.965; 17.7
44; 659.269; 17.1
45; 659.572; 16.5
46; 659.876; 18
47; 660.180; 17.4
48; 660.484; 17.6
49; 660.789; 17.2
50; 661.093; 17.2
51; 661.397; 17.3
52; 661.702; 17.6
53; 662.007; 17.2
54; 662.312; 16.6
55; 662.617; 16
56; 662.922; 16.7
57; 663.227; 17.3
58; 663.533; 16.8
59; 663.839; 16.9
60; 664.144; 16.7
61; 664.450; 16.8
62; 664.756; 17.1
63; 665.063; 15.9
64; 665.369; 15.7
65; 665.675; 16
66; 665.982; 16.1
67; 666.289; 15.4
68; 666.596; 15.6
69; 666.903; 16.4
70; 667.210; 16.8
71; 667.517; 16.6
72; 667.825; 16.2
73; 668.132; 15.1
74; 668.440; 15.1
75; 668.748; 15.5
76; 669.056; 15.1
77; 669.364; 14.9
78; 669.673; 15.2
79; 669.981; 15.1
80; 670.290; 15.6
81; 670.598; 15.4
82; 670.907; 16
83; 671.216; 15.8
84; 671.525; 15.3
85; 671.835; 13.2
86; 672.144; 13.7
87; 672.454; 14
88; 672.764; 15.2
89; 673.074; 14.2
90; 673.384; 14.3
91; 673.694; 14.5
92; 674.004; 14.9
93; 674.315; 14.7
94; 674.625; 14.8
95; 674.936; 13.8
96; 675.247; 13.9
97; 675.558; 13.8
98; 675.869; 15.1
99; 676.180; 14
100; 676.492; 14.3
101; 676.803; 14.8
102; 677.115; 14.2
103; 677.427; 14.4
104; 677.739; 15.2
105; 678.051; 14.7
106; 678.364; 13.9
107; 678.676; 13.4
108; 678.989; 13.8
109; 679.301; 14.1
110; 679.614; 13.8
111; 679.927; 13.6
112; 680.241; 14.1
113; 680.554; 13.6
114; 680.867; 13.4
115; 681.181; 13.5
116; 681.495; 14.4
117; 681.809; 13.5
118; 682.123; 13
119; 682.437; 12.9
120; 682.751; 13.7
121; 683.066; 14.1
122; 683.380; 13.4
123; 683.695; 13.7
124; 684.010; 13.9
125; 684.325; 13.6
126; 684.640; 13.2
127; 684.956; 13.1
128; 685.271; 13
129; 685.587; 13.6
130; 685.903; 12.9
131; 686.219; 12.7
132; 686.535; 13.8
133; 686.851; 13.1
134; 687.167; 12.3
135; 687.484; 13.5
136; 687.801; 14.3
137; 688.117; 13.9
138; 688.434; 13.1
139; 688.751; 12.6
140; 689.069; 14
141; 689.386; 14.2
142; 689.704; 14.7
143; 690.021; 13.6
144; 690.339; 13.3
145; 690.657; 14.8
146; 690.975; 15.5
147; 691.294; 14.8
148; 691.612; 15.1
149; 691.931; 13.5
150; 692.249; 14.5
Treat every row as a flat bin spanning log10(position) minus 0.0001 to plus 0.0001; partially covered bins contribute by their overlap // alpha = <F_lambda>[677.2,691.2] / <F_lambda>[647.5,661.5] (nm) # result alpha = 0.8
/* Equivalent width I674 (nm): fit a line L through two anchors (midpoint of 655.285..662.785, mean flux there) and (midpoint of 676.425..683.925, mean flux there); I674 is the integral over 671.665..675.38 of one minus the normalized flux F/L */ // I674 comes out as 0.15 nm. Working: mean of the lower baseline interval 17.1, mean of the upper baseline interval 13.9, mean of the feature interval 14.3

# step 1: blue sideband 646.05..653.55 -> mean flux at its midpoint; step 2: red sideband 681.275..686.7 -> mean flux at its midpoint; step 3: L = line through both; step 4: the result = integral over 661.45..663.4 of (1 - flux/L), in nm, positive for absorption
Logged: -0.18 nm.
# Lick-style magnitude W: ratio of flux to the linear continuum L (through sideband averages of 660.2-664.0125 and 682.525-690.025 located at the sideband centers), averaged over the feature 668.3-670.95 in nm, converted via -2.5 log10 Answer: 0.04 mag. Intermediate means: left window 17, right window 13.5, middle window 15.3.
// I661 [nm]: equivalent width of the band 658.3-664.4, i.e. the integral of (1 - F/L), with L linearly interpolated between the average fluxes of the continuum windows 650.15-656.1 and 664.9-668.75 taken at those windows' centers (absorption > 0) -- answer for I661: -0.27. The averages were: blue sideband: 17.2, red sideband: 15.9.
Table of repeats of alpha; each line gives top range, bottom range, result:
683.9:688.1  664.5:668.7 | 0.83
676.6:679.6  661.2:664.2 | 0.84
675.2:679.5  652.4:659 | 0.83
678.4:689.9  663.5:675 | 0.88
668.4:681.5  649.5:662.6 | 0.85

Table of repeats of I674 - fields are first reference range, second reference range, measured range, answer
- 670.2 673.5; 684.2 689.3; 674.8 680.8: 0.03 nm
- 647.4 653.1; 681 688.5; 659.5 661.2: -0.16 nm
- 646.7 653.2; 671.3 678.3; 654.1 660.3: -0.38 nm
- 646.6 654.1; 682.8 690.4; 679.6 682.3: 0.07 nm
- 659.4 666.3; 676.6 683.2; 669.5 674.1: 0.14 nm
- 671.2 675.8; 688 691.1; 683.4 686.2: 0.15 nm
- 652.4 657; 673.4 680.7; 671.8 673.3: 0.07 nm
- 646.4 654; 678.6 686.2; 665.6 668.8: -0.17 nm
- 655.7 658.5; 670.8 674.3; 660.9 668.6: -0.33 nm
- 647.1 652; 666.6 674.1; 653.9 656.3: -0.10 nm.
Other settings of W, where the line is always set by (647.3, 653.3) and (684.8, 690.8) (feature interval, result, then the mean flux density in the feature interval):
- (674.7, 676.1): 0.032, 14.2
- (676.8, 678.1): -0.016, 14.6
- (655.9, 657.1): -0.041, 16.9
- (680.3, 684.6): 0.030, 13.6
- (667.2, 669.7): -0.023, 15.6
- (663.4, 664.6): -0.078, 16.8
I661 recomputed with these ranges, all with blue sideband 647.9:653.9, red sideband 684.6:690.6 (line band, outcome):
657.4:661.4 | -0.290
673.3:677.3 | 0.060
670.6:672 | -0.010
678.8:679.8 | 0.025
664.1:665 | -0.067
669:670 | 0.006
